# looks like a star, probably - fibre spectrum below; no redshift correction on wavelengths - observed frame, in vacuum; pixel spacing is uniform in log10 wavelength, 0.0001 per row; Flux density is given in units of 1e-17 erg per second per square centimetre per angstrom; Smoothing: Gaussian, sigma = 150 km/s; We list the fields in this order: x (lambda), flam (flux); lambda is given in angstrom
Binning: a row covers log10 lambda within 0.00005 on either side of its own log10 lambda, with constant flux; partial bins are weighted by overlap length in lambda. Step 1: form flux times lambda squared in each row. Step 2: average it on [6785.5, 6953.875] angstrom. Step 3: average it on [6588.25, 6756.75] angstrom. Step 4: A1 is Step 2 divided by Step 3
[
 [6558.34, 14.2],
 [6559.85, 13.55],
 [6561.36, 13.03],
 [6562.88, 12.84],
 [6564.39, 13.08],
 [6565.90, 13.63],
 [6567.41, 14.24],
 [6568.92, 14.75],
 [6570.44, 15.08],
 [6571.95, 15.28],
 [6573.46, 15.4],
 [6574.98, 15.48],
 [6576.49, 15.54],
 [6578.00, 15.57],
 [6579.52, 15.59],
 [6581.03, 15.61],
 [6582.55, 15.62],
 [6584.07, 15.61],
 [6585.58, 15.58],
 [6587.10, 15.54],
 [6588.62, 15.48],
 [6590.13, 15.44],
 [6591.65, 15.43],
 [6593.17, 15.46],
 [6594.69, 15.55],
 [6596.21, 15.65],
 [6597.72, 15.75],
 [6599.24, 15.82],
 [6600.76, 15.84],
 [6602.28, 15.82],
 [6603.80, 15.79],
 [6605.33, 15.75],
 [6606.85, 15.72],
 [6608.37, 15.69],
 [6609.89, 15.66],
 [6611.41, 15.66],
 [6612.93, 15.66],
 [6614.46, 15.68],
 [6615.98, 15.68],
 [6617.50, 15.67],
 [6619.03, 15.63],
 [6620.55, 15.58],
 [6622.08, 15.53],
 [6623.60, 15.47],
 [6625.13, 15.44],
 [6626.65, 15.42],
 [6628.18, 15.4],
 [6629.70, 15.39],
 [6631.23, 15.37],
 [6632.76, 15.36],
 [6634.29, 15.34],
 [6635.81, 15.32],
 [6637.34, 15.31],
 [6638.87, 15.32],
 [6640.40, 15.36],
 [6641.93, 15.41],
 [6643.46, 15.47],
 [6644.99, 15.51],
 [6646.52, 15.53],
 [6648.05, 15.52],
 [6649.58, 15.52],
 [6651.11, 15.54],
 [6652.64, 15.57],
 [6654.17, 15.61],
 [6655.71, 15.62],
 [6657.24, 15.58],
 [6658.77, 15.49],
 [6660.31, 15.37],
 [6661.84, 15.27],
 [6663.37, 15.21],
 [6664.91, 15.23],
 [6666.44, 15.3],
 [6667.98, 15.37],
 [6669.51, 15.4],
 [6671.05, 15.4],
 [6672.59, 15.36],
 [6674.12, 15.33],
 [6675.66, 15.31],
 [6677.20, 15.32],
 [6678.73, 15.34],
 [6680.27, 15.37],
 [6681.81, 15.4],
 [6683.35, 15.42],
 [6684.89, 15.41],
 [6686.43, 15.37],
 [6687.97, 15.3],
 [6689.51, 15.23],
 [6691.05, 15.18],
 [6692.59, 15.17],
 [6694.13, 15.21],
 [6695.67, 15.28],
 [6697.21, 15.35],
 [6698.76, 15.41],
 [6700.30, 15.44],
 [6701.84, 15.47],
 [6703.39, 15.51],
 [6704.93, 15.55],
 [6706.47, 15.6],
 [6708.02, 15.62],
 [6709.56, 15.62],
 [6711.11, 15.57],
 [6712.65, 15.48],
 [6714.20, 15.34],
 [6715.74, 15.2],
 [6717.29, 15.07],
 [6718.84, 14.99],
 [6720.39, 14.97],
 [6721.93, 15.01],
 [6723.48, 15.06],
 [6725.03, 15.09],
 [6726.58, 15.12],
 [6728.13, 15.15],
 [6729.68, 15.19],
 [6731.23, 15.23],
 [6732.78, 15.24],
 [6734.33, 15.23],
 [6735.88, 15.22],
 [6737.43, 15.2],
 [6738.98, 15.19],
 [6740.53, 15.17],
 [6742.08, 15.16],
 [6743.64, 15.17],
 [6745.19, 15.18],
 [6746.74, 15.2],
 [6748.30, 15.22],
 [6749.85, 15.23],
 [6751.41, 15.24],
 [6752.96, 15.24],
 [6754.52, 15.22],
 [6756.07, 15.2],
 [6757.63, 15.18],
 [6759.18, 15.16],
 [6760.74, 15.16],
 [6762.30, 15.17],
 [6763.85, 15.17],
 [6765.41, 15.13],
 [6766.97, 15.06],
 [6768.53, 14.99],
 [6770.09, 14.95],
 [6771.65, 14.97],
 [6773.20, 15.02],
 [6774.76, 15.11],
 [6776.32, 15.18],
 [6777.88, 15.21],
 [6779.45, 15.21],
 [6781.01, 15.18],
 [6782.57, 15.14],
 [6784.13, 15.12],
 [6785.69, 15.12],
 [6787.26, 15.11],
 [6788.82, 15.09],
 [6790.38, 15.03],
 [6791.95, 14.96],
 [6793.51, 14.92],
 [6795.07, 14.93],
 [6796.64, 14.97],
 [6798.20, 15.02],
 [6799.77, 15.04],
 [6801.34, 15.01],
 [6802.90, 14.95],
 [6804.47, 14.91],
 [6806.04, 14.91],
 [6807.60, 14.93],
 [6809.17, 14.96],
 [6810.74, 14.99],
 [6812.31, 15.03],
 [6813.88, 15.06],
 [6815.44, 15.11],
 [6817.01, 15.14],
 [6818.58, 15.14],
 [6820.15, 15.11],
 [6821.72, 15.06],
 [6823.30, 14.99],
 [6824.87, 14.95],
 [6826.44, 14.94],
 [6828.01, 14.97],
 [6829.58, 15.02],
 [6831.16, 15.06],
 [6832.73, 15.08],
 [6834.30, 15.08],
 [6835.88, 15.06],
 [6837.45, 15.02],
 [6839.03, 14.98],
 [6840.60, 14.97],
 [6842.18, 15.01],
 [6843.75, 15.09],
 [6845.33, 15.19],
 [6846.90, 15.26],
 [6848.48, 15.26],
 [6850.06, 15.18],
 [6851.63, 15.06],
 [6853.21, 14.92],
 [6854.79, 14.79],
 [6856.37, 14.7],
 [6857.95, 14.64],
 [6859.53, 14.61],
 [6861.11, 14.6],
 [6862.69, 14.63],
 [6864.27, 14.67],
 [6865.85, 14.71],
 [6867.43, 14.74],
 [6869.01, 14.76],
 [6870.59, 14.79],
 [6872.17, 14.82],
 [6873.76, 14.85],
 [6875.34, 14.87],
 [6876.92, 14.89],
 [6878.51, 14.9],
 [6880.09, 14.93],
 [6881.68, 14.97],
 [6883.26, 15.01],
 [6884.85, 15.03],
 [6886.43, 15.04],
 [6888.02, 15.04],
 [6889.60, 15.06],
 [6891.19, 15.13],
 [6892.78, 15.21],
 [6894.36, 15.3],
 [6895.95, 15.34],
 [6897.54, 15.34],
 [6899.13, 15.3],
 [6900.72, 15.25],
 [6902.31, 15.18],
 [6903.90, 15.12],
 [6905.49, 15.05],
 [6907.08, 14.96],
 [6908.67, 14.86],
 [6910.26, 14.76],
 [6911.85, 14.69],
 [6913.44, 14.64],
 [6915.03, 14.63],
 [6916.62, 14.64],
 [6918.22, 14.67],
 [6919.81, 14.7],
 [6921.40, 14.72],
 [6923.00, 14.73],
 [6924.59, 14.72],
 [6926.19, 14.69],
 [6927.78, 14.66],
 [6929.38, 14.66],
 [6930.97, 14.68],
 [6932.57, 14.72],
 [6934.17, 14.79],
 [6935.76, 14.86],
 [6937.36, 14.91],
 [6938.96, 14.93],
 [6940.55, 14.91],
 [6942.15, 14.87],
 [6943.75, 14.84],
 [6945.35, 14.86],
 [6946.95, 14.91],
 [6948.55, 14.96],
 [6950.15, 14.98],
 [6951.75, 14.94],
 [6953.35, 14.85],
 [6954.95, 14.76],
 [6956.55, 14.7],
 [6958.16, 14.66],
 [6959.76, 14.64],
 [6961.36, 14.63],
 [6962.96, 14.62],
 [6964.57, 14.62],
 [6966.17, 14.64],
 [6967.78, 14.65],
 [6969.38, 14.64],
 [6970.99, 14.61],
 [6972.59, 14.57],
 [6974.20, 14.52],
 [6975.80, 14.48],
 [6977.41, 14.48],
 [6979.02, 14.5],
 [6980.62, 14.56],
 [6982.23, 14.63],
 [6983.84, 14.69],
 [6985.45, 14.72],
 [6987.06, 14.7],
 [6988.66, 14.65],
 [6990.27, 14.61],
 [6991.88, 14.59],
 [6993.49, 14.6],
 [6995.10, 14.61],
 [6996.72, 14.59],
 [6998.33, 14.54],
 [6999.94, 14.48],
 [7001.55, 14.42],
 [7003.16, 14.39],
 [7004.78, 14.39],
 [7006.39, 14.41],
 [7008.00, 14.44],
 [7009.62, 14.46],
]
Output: 1.03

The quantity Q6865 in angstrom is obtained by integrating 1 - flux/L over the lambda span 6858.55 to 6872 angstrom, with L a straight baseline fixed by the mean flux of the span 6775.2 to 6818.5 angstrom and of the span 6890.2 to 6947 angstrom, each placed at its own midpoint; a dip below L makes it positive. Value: 0.24 angstrom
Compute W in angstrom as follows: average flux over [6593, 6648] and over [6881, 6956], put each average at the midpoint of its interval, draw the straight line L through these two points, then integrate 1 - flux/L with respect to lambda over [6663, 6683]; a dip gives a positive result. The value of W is 0.1 angstrom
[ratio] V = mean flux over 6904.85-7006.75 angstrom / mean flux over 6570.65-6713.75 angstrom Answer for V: 0.95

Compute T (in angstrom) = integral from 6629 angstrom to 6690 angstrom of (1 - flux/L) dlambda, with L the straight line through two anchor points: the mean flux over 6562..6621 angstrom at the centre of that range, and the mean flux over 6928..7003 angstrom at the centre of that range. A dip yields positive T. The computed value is -0.7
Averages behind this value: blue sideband 15.3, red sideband 14.7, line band 15.4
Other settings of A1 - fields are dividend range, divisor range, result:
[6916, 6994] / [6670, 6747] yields 1.03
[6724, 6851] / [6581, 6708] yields 1.02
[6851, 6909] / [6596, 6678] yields 1.04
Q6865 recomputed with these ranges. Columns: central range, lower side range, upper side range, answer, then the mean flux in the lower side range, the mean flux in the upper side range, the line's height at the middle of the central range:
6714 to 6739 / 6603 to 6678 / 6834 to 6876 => 0.17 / 15.5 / 14.9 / 15.2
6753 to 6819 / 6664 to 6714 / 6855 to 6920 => 0.35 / 15.4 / 14.9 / 15.1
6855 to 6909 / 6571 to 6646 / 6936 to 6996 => -0.18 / 15.5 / 14.7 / 14.9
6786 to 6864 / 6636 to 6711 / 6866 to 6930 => 0.45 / 15.4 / 14.9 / 15.1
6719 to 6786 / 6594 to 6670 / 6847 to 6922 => 0.39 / 15.5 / 14.9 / 15.2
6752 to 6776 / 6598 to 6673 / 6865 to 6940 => 0.16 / 15.5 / 14.9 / 15.2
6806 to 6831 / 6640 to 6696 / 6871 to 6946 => 0.11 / 15.4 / 14.9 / 15.1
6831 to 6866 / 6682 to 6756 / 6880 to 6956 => 0.23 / 15.3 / 14.9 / 15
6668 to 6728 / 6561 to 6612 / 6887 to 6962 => -0.76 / 15.3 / 14.9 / 15.1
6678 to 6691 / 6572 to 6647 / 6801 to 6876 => 0.00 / 15.5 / 15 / 15.4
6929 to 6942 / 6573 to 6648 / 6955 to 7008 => -0.10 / 15.5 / 14.6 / 14.7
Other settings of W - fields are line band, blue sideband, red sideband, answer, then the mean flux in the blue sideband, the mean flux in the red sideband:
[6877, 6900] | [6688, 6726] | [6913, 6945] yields -0.4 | 15.3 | 14.8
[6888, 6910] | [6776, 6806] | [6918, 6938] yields -0.5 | 15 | 14.7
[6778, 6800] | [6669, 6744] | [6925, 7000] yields 0.1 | 15.3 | 14.7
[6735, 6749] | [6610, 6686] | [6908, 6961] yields 0.0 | 15.4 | 14.8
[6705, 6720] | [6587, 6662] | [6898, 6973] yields -0.1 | 15.5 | 14.8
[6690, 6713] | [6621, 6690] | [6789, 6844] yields -0.2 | 15.4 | 15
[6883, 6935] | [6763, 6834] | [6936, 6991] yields -0.3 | 15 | 14.7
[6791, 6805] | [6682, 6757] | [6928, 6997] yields 0.1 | 15.3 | 14.7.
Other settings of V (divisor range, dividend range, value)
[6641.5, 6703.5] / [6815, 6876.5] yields 0.97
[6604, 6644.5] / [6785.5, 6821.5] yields 0.97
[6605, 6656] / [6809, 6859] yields 0.97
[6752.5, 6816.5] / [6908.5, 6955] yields 0.98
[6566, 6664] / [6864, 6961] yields 0.96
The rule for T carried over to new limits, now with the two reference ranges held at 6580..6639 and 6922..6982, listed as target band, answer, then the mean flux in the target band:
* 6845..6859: 0.0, 15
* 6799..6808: 0.1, 15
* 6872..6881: 0.0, 14.9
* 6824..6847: 0.0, 15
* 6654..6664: 0.0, 15.4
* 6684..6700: 0.1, 15.3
